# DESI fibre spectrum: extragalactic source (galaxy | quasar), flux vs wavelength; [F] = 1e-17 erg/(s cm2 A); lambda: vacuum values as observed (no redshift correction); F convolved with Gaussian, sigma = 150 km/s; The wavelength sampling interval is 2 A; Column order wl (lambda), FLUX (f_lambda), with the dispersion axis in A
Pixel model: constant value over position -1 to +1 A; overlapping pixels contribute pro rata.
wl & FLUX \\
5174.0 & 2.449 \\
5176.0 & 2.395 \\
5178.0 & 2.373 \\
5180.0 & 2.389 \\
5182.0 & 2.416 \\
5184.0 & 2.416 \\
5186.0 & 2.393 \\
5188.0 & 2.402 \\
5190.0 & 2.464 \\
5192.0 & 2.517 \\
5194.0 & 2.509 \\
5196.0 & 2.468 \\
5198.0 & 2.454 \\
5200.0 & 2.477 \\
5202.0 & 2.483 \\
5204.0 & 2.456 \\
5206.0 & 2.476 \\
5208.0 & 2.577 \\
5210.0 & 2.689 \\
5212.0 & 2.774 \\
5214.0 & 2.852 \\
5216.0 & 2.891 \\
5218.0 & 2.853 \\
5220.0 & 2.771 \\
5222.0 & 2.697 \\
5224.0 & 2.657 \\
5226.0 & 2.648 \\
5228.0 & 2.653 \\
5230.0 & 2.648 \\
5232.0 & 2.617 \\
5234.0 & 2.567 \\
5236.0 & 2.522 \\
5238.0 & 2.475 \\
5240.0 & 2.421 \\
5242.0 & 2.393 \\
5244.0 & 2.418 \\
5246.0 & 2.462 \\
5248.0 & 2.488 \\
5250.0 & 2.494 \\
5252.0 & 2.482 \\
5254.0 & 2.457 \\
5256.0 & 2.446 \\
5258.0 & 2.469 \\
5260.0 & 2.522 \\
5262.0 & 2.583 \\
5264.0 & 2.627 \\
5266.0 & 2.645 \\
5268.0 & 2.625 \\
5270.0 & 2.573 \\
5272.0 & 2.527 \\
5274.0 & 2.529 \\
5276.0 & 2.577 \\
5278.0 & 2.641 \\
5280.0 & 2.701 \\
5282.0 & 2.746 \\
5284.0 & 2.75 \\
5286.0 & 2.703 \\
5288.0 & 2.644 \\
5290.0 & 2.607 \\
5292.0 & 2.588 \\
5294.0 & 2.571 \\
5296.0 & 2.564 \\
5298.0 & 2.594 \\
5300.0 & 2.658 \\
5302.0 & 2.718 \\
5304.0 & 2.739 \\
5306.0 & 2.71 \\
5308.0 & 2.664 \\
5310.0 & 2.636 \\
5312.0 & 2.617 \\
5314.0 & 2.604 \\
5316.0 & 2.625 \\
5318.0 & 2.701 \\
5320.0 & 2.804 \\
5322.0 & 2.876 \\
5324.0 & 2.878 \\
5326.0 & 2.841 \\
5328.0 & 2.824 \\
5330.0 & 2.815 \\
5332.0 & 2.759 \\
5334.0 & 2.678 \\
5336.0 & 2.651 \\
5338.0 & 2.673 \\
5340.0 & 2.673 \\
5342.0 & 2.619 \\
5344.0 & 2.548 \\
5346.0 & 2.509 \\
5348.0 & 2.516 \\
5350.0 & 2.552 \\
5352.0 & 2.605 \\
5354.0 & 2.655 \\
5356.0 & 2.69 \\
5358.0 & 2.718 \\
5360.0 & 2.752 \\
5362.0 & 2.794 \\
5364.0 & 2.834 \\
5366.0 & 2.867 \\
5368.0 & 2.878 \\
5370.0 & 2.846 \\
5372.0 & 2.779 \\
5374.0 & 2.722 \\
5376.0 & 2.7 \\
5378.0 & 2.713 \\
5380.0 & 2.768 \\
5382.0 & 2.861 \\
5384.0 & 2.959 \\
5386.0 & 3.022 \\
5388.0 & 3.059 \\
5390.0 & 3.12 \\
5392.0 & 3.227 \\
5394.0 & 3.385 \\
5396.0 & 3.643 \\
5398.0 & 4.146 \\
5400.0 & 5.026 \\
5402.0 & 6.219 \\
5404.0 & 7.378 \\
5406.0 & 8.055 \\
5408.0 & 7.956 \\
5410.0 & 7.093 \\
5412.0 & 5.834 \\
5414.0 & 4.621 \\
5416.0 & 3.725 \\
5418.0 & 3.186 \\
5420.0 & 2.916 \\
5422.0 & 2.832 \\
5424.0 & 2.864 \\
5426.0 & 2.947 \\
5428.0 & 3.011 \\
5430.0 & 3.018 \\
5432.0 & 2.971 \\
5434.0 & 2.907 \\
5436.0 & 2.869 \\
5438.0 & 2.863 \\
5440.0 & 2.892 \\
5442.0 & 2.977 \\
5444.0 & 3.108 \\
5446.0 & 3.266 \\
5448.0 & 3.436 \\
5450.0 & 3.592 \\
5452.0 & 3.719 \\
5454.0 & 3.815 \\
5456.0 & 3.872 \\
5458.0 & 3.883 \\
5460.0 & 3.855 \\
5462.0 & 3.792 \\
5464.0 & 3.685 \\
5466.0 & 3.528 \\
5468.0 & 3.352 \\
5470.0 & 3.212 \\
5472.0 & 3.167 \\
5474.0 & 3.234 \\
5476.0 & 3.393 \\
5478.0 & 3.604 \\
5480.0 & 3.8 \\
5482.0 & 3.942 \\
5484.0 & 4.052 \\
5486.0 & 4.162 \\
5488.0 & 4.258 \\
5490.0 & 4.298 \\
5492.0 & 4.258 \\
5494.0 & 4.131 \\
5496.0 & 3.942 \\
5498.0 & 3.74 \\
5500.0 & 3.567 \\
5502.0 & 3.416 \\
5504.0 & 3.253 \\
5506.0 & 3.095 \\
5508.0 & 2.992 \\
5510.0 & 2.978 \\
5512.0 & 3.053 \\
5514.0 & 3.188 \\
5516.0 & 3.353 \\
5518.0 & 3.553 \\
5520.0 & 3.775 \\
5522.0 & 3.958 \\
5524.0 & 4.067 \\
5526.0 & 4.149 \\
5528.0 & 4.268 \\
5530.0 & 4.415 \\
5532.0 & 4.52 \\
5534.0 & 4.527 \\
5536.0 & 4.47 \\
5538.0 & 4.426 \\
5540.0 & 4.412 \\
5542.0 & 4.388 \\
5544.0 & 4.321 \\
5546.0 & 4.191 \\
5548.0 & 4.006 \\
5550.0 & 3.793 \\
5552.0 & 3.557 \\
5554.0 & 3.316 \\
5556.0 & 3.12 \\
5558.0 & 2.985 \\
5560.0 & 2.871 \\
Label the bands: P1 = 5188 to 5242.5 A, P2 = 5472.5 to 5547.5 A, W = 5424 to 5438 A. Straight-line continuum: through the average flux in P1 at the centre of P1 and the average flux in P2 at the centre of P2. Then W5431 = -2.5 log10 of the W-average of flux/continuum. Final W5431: 0.20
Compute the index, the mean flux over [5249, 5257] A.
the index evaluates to 2.47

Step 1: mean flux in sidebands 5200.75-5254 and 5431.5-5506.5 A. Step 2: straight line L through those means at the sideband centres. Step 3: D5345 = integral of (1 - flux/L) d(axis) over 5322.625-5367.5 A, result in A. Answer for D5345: 5.2 A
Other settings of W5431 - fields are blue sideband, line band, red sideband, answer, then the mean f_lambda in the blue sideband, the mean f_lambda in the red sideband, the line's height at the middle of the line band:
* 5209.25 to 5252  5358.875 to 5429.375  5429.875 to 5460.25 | -0.206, 2.61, 3.31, 3.15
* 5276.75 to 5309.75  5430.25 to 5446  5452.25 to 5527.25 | 0.148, 2.66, 3.66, 3.4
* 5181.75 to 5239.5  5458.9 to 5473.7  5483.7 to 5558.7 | 0.035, 2.58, 3.84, 3.62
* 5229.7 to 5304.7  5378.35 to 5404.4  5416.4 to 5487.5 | -0.214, 2.57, 3.37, 3.11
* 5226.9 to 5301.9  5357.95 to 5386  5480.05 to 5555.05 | 0.116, 2.57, 3.88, 3.13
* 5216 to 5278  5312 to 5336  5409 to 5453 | 0.075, 2.57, 3.48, 2.95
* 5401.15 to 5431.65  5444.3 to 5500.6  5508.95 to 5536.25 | 0.145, 4.73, 3.86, 4.27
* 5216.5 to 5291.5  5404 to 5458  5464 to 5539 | -0.154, 2.59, 3.76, 3.42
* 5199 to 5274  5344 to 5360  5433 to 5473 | 0.155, 2.58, 3.39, 3.01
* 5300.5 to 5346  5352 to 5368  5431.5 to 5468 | 0.058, 2.71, 3.4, 2.91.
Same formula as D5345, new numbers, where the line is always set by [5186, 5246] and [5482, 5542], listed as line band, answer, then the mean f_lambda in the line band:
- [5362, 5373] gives 1.38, 2.84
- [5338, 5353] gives 2.69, 2.58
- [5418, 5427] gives 1.45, 2.92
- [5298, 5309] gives 1.01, 2.69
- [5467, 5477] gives 1.17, 3.27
